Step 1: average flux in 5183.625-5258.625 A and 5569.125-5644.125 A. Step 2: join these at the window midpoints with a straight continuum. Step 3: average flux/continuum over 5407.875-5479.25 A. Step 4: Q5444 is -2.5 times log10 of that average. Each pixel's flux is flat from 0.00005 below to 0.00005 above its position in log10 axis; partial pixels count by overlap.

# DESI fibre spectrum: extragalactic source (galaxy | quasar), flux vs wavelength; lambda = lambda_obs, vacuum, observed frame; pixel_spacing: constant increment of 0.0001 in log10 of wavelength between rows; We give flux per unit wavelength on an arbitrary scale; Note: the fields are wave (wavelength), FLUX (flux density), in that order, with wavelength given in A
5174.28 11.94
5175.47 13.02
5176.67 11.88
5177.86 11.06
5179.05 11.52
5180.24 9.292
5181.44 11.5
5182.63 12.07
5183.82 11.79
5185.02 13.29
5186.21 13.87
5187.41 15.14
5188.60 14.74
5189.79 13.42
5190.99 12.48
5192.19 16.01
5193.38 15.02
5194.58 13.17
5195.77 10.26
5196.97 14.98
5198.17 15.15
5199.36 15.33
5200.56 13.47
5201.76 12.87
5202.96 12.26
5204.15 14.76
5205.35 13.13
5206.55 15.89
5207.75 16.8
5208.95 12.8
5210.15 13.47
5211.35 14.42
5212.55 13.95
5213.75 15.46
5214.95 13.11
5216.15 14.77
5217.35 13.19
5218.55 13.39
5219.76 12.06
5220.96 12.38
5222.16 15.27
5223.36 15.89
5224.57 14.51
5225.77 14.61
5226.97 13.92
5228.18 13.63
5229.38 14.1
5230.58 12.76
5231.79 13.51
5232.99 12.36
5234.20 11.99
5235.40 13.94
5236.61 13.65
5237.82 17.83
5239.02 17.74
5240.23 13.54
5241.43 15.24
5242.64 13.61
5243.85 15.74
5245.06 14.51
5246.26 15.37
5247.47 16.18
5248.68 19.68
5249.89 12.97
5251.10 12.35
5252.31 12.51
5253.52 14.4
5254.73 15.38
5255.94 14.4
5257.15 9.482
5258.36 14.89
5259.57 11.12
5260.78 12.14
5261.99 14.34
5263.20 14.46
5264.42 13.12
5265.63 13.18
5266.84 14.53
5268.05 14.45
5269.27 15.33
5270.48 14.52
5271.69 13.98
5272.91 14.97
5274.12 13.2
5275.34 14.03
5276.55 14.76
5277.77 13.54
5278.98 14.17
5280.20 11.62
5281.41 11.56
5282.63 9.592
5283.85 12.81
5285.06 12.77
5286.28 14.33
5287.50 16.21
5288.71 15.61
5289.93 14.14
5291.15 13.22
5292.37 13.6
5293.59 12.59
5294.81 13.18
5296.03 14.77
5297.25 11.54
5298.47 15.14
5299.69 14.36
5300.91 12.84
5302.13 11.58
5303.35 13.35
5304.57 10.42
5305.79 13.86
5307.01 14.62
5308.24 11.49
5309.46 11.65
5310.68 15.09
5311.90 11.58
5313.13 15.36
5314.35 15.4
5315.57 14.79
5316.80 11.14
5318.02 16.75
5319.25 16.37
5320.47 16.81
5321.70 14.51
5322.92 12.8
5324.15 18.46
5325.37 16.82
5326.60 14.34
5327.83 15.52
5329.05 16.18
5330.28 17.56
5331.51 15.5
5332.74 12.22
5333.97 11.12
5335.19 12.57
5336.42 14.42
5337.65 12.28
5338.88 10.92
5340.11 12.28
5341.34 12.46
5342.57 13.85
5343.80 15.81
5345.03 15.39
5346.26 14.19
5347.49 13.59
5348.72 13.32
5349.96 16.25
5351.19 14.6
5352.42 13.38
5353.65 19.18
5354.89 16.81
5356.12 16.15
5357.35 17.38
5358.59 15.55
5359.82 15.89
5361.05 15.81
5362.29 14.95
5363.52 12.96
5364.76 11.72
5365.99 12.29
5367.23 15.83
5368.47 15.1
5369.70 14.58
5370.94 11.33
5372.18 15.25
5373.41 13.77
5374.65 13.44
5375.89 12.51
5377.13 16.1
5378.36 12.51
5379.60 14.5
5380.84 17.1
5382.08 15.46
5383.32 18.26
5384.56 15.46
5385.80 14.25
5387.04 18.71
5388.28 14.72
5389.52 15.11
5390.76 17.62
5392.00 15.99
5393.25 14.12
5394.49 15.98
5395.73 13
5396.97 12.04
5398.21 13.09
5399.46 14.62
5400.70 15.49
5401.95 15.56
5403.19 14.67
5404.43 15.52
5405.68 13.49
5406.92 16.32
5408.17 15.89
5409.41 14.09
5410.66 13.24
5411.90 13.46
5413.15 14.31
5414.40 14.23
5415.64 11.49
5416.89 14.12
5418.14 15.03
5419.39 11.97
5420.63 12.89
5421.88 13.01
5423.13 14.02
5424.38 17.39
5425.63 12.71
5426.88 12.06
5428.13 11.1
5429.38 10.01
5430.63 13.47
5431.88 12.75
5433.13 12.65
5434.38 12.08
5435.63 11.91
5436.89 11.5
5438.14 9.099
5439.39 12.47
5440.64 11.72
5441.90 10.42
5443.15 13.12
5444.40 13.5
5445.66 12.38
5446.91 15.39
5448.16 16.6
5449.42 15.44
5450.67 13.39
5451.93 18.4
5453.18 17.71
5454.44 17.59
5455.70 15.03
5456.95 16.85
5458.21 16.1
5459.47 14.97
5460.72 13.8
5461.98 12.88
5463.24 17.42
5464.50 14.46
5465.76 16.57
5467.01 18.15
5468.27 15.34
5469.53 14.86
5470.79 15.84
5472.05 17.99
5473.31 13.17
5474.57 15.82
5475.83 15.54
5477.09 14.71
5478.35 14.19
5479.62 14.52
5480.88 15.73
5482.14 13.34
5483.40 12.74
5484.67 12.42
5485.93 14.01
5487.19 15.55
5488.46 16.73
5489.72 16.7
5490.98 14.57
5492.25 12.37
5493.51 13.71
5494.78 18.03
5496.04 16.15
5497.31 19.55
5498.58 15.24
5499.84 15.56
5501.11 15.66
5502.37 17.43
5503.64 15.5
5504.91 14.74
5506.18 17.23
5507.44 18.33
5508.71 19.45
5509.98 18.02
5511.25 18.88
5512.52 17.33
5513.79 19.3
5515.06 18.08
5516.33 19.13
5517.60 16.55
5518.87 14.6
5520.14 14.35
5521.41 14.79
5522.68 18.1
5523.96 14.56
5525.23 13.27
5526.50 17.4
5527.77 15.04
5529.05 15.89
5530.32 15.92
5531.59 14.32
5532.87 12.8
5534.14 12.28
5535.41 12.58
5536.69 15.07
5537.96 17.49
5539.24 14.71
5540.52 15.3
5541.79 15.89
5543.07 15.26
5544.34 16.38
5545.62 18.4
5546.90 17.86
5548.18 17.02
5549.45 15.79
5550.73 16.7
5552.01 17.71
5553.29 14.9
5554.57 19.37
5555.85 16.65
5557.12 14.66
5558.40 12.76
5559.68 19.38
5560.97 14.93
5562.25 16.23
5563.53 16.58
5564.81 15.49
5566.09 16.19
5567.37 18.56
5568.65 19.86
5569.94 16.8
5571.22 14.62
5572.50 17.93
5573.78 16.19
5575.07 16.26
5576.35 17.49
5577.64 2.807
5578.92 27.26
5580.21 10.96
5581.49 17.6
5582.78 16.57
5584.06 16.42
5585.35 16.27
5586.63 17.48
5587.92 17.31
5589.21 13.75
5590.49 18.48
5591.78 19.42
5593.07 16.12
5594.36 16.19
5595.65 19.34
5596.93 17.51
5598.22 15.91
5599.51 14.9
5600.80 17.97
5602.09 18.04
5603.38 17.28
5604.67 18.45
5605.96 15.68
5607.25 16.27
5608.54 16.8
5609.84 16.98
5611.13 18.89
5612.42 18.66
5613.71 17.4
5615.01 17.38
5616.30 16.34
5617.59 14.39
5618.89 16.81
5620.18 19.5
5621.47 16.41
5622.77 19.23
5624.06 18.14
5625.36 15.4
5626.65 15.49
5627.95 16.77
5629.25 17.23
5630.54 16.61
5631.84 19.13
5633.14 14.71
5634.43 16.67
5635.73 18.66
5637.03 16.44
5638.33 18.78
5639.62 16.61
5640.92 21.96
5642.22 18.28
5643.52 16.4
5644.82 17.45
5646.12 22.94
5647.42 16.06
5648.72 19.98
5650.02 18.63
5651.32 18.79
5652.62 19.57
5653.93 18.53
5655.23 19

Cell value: 0.12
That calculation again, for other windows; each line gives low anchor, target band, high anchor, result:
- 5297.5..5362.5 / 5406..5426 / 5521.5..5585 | 0.074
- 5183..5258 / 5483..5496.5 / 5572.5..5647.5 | 0.093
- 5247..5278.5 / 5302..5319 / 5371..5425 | 0.057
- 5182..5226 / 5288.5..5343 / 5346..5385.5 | 0.052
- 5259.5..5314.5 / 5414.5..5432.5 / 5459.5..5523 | 0.159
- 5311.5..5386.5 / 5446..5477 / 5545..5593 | -0.010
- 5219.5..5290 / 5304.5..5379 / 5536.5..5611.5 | 0.025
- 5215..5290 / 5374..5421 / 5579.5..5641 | 0.040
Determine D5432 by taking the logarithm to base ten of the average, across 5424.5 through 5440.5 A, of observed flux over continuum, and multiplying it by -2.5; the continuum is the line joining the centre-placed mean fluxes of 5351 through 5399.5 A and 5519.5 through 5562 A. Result 0.26 mag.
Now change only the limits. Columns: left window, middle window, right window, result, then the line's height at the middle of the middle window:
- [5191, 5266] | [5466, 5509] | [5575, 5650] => 0.04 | 16.2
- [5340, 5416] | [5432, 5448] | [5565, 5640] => 0.24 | 15.3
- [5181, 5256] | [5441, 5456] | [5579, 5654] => 0.08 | 16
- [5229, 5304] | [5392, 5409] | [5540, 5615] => 0.03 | 15.1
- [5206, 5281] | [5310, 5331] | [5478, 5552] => -0.05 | 14.6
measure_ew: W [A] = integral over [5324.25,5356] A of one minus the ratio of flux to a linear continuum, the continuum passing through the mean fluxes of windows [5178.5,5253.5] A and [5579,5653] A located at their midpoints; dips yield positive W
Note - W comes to 1.1 A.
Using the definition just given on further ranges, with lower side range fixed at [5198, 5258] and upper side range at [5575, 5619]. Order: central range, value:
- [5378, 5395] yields -0.52 A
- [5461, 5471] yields 0.13 A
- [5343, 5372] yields 0.40 A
